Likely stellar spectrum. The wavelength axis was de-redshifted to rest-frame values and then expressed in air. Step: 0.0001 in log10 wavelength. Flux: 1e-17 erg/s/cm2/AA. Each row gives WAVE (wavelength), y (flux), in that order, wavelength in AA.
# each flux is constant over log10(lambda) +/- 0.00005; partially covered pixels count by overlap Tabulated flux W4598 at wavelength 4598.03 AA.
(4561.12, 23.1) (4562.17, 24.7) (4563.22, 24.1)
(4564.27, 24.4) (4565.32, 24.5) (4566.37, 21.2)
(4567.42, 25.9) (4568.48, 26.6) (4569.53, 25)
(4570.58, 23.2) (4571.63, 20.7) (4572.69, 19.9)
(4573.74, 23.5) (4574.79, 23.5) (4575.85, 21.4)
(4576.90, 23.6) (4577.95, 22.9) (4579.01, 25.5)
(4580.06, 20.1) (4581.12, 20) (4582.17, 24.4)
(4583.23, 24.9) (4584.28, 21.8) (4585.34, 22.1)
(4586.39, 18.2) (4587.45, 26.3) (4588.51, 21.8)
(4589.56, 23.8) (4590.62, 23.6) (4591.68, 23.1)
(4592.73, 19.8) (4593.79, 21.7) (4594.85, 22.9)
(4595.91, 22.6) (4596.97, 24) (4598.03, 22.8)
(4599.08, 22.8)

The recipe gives 22.8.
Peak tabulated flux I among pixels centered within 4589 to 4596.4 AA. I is 23.8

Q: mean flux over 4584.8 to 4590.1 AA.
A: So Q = 22.4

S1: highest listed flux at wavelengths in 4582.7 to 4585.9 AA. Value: 24.9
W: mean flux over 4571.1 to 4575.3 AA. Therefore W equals 21.9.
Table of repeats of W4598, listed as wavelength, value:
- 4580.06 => 20.1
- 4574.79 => 23.5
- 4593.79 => 21.7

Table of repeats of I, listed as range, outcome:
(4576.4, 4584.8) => 25.5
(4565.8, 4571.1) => 26.6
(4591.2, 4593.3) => 23.1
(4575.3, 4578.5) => 23.6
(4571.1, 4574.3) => 23.5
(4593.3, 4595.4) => 22.9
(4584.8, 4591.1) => 26.3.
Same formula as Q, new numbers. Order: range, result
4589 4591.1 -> 23.7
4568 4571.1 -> 24.9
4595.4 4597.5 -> 23.3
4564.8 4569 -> 24.5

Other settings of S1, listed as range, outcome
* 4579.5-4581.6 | 20.1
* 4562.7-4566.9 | 24.5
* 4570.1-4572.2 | 23.2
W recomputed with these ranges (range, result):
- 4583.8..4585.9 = 21.9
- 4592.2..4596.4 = 21.8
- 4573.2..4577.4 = 23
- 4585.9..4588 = 22.2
